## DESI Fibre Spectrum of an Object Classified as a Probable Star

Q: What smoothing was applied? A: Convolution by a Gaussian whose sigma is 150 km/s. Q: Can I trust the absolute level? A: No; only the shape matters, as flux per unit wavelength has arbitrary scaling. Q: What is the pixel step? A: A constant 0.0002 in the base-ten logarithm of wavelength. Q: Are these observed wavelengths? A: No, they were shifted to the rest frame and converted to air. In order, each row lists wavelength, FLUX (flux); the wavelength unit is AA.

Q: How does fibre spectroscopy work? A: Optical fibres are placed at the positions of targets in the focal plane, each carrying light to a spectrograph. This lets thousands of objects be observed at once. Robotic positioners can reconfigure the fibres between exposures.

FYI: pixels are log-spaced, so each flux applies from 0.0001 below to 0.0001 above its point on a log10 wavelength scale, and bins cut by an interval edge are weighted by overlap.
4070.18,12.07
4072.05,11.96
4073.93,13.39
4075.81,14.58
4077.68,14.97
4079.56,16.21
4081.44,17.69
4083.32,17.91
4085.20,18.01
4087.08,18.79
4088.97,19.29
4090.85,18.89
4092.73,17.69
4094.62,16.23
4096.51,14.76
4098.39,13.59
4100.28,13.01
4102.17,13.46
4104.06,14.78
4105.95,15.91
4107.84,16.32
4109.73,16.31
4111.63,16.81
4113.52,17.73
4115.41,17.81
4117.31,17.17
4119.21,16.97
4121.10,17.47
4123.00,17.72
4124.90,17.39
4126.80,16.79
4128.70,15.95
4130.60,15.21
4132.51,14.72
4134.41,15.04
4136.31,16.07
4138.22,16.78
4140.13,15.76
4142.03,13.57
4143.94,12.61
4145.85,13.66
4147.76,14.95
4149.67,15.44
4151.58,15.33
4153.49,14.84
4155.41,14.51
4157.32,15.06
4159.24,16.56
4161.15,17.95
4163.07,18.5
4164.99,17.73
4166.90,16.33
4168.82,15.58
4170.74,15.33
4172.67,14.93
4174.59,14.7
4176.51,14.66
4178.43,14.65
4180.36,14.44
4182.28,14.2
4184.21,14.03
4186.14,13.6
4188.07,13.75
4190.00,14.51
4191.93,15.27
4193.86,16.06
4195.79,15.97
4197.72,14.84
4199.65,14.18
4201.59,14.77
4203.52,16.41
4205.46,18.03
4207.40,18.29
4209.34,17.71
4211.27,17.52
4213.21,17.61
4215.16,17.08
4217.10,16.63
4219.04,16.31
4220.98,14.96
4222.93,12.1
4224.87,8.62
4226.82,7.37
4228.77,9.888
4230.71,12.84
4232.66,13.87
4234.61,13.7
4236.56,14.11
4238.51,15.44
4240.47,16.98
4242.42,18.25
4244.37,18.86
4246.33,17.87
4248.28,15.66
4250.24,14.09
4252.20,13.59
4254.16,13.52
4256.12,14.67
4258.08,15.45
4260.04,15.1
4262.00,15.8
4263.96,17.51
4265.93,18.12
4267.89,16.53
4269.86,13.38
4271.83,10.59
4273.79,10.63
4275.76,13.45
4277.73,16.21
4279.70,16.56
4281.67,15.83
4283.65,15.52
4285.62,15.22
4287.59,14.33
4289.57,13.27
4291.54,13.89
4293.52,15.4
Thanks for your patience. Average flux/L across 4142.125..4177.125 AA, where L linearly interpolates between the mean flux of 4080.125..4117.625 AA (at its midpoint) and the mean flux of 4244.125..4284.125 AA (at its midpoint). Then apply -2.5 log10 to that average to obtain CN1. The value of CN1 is 0.04 mag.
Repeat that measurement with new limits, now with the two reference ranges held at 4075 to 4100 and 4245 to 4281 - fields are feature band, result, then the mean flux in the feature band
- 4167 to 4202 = 0.07 mag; 14.8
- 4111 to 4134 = -0.03 mag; 16.8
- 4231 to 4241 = 0.05 mag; 14.6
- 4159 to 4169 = -0.09 mag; 17.3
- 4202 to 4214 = -0.13 mag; 17.5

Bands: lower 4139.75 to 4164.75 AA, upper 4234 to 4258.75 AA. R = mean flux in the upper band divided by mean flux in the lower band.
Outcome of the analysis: 1.01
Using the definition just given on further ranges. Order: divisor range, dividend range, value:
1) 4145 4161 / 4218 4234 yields 0.79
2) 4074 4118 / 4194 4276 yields 0.92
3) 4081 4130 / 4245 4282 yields 0.90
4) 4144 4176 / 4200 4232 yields 0.94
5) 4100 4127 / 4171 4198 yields 0.89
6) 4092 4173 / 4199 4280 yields 0.95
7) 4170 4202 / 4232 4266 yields 1.07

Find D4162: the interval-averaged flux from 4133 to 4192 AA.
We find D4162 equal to 15.2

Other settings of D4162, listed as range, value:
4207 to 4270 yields 15.1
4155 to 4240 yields 15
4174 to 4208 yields 15.1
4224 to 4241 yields 12.4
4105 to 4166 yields 16.1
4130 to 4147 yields 14.8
